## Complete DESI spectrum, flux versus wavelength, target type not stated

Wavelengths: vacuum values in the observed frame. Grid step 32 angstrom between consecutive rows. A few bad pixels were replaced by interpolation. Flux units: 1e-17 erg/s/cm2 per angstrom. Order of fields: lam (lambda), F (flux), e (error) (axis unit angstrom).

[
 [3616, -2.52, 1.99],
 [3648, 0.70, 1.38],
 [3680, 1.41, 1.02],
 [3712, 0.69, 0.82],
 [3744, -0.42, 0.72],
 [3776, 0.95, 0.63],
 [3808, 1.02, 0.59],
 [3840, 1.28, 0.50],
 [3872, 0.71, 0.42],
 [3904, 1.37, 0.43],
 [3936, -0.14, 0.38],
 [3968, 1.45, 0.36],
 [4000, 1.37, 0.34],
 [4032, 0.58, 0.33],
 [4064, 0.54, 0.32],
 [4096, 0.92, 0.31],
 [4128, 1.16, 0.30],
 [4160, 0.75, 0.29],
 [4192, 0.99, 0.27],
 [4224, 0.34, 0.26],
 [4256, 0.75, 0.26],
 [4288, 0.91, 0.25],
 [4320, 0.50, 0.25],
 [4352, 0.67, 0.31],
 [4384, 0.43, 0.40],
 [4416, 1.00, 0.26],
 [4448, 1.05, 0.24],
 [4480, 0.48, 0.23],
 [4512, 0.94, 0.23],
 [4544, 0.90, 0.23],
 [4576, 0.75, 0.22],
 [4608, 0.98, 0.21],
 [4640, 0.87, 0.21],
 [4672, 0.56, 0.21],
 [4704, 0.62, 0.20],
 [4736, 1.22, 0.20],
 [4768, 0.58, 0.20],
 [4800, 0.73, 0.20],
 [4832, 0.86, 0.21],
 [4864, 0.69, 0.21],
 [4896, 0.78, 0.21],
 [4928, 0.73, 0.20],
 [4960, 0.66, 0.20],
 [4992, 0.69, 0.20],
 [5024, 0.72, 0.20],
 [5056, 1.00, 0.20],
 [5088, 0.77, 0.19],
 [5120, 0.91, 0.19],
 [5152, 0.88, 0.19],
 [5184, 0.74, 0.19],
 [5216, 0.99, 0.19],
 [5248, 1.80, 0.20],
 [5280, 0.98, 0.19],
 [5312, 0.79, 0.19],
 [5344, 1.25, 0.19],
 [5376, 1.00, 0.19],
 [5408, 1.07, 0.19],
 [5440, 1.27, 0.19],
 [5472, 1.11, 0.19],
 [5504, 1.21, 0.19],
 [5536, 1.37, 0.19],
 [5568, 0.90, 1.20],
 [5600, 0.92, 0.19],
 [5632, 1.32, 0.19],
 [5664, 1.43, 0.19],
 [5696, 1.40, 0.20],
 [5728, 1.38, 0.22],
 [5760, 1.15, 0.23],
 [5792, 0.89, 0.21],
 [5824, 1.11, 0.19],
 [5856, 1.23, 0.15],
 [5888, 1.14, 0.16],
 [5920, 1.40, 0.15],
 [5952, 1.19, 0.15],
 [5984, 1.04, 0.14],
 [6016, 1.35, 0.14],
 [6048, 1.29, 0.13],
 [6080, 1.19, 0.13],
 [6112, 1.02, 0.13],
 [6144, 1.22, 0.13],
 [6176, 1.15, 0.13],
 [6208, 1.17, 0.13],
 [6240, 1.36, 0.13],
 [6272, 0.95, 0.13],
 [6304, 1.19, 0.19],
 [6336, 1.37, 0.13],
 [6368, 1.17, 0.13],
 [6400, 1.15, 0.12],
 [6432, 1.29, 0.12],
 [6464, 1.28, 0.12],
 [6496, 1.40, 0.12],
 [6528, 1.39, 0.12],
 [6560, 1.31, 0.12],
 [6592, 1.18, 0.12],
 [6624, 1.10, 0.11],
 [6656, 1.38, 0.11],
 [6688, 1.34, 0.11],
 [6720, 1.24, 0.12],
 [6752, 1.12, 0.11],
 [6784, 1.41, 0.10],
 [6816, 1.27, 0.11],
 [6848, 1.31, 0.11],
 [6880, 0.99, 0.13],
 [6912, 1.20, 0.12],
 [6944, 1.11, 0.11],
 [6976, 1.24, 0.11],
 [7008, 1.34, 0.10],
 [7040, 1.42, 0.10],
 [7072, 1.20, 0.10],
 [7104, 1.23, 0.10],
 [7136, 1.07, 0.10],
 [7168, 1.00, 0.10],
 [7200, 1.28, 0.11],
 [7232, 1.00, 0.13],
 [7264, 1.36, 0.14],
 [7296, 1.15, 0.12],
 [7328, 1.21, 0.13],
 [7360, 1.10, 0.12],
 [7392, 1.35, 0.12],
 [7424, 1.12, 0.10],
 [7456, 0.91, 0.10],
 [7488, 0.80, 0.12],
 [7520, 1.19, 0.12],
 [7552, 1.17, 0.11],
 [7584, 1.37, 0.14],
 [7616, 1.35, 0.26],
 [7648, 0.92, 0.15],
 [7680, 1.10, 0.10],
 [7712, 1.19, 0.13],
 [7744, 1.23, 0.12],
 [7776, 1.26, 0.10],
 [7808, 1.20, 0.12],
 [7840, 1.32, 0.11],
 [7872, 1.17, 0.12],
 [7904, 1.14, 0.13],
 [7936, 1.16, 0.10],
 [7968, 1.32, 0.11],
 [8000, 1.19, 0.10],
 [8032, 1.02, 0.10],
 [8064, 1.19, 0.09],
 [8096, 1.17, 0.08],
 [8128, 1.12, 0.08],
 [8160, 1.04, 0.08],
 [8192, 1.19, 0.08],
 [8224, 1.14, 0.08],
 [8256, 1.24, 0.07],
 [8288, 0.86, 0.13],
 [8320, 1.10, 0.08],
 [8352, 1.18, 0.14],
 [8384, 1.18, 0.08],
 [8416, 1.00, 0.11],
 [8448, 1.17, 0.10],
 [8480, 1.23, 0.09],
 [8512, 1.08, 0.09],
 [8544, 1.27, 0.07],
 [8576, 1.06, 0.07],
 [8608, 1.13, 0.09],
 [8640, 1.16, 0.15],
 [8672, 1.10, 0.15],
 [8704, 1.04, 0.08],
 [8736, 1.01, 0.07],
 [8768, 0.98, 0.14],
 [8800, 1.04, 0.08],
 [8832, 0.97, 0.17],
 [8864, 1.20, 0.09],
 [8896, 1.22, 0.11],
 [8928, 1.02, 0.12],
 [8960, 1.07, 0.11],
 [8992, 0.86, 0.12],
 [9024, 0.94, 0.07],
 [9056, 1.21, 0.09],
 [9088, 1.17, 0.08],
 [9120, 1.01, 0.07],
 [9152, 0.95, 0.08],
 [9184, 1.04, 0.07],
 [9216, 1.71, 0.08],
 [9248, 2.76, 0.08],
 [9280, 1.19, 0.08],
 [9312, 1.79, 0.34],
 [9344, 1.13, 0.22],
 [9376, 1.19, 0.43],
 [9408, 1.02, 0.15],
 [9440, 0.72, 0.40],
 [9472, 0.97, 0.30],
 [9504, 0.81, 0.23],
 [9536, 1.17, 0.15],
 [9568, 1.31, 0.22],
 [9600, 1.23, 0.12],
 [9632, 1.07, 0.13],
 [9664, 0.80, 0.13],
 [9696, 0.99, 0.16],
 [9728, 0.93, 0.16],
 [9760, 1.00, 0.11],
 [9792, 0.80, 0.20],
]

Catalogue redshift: 0.407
